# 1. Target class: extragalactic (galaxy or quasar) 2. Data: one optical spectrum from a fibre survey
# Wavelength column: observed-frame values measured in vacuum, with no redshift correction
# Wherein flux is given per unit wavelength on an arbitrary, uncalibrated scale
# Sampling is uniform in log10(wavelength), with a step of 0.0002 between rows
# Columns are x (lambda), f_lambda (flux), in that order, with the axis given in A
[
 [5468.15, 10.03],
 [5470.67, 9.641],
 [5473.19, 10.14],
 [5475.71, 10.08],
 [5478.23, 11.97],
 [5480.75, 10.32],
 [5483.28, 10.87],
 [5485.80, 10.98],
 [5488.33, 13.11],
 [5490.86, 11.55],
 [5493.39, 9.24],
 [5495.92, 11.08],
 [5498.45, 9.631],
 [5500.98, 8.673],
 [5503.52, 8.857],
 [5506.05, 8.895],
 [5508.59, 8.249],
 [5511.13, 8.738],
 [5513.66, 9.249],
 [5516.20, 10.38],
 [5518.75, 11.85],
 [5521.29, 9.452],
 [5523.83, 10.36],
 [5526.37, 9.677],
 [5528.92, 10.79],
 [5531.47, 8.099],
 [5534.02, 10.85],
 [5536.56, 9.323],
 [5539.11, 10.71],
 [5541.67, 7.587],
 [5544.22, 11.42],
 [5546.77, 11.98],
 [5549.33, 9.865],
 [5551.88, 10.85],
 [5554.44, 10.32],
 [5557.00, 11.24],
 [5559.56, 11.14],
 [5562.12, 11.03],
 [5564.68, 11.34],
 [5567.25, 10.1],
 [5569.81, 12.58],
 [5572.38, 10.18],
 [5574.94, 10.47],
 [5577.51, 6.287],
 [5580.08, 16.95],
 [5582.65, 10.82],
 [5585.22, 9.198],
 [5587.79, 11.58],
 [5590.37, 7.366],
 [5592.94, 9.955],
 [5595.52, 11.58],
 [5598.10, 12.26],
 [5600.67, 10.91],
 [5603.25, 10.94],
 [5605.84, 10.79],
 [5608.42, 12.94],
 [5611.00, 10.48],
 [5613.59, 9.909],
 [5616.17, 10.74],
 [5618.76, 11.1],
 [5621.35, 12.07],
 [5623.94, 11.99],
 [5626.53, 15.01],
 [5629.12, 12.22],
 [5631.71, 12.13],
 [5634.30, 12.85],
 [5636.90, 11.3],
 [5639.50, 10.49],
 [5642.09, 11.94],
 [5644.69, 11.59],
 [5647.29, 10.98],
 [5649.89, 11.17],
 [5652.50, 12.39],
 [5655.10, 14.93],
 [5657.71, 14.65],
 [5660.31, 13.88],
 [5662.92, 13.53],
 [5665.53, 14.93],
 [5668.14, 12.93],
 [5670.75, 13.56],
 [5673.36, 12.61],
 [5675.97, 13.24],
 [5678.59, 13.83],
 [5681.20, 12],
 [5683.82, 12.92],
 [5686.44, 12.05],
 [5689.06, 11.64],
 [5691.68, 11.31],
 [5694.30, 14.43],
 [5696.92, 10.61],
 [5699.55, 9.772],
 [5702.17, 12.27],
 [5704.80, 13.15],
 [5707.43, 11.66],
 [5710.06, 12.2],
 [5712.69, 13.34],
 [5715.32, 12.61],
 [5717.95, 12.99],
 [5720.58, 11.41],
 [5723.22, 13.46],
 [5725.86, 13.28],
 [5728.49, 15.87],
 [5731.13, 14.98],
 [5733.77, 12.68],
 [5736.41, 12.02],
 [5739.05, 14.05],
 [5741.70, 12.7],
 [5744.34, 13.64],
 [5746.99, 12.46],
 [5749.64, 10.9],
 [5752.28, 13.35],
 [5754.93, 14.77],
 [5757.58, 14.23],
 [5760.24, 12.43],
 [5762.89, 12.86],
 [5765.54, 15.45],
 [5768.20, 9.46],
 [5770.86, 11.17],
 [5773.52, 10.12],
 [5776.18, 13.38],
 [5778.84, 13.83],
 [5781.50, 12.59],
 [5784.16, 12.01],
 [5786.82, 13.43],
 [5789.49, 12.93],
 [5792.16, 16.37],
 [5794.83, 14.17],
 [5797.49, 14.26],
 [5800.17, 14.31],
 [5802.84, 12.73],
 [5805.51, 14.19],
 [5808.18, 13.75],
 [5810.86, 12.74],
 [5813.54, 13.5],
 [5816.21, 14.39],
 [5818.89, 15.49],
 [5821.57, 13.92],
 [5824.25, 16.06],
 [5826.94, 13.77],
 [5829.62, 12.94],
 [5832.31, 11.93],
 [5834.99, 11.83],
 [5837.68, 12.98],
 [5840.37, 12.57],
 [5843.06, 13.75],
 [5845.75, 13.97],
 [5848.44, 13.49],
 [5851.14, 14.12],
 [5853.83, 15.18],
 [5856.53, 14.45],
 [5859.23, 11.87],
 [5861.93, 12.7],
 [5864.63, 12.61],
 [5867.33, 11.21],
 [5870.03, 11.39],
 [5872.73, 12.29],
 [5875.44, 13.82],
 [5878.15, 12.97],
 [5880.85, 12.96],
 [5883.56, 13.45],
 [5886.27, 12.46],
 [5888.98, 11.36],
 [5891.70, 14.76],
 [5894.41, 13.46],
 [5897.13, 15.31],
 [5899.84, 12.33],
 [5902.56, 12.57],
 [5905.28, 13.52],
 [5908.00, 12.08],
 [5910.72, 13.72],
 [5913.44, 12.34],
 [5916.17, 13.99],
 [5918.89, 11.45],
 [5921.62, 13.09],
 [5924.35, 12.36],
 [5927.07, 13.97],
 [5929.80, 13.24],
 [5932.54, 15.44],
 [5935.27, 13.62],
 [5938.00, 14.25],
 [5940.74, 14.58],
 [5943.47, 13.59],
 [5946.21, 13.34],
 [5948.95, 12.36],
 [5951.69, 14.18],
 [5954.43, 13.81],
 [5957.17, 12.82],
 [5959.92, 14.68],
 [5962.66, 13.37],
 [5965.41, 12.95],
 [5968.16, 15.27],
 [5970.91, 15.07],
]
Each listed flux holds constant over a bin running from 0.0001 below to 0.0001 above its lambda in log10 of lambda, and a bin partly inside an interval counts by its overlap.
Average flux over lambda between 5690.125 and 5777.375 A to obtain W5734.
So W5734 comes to 12.7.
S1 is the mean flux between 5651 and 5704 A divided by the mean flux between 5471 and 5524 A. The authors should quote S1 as 1.3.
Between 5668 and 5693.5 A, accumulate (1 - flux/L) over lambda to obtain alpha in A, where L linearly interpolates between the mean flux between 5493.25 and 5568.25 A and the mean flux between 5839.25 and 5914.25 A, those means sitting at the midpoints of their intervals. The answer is -2.8 A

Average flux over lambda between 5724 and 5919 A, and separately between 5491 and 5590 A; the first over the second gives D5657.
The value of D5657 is 1.3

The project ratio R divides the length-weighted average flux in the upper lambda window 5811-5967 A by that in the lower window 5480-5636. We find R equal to 1.2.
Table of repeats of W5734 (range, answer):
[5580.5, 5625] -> 11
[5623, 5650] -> 12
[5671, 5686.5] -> 12.9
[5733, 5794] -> 12.9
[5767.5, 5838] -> 13.3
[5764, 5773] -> 11.9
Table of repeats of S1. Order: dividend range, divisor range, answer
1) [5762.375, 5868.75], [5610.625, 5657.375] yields 1.12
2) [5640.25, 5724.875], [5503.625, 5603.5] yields 1.22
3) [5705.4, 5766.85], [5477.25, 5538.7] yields 1.31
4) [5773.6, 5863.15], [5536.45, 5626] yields 1.25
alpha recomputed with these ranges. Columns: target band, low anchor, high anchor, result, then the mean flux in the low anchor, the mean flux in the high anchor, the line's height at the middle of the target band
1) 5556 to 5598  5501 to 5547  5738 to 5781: -1.5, 9.72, 12.8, 10.4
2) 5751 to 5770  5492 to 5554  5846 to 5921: -1.9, 9.84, 13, 12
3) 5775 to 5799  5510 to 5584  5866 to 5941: -2.8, 10.5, 13.1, 12.3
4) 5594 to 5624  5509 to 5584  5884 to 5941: -0.9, 10.4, 13.3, 10.9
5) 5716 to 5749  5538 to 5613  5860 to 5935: -3.8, 10.8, 13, 11.9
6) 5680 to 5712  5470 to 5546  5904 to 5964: -1.3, 10.1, 13.4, 11.6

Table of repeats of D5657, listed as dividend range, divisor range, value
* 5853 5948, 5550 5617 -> 1.22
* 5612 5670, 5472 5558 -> 1.22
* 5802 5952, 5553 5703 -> 1.13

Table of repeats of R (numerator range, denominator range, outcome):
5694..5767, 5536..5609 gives 1.21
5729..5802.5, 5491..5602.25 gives 1.28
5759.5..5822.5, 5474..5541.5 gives 1.32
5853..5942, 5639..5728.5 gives 1.04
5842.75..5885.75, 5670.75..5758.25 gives 1.02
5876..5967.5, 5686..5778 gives 1.06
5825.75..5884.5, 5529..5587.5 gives 1.23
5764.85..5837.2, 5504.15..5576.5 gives 1.31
